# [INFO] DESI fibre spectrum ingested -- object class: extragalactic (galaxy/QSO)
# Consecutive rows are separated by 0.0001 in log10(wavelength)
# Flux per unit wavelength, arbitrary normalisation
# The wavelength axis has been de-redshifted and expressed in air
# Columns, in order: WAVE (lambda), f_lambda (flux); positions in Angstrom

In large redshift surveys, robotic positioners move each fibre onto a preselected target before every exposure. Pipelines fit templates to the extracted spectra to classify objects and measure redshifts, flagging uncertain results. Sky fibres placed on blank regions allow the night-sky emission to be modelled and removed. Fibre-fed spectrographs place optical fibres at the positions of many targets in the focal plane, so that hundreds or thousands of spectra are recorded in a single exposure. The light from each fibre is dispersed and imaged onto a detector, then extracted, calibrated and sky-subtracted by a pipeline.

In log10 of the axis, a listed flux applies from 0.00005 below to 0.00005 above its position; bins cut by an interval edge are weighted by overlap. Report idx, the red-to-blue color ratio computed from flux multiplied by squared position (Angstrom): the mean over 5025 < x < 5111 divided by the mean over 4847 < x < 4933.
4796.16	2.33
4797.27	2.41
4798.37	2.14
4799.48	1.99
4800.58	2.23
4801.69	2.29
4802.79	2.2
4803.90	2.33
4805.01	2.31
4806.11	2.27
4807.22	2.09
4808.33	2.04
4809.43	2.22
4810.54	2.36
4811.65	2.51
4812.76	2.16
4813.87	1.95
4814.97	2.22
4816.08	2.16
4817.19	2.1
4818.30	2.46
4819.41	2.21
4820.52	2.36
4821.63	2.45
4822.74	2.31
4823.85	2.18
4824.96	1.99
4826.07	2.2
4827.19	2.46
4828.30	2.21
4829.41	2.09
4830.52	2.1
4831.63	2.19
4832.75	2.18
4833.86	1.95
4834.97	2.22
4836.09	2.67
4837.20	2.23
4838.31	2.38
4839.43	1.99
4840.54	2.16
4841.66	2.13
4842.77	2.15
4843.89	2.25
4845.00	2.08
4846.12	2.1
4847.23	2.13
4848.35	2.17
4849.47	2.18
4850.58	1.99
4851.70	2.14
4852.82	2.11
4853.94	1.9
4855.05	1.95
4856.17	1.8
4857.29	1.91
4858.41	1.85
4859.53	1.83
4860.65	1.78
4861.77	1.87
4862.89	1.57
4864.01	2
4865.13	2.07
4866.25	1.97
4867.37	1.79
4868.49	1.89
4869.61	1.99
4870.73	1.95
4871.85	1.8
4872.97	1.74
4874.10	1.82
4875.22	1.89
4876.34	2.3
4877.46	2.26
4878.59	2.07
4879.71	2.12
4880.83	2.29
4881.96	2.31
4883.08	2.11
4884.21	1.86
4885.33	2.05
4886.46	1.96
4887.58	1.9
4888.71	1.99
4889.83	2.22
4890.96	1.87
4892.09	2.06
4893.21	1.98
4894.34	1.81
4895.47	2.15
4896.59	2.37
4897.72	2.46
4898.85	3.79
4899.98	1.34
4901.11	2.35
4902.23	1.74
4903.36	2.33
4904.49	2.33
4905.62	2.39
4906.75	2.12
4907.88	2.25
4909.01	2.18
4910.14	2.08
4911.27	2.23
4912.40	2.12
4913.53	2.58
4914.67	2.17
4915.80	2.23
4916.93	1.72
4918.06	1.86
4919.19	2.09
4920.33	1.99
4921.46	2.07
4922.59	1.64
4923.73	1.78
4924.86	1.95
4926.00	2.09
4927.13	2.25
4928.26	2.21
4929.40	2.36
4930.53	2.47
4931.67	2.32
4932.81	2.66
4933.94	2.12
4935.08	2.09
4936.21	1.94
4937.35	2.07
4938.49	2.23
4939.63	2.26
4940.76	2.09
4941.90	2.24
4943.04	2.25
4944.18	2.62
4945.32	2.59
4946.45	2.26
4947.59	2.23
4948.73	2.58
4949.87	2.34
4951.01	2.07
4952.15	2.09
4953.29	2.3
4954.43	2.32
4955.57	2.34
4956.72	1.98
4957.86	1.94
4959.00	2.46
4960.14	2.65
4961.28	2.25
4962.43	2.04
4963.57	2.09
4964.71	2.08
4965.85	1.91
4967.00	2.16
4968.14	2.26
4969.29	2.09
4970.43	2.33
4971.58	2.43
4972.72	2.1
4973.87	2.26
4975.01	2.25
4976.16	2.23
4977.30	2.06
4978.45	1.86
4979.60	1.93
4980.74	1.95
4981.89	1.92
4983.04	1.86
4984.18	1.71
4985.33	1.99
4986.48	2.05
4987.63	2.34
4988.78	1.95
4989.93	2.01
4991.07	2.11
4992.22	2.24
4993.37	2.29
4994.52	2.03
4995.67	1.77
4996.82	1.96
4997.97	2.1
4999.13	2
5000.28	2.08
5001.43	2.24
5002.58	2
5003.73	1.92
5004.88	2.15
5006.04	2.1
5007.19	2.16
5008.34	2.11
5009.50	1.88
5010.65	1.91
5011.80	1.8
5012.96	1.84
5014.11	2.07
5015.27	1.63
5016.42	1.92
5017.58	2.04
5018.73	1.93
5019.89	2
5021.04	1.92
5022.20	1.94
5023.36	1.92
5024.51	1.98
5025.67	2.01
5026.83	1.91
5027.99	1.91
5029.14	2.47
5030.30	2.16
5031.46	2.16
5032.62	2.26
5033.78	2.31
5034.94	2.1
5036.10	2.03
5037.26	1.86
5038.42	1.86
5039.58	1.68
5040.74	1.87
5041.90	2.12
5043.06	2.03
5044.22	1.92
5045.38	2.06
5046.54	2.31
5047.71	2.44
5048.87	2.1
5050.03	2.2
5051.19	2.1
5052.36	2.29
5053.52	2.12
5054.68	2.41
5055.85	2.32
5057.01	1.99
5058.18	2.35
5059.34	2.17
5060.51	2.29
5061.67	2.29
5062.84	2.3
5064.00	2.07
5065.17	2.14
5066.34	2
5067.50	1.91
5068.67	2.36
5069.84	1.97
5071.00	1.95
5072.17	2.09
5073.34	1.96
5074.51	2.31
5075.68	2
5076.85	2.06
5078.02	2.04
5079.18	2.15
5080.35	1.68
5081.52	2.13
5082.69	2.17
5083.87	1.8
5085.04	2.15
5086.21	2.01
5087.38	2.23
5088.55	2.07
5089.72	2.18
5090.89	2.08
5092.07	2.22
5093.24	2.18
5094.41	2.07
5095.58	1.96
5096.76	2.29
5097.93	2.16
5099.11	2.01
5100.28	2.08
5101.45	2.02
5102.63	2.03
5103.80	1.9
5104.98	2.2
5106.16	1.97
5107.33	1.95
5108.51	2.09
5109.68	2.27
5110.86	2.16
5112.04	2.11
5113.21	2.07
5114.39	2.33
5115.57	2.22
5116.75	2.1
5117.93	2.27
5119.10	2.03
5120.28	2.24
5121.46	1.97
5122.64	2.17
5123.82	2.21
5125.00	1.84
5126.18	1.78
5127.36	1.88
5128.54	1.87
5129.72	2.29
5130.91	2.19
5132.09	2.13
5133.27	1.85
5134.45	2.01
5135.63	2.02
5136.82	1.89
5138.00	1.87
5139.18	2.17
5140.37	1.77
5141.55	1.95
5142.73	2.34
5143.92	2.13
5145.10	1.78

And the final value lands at 1.09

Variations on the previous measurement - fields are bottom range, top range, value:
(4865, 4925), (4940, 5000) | 1.07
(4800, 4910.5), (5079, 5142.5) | 1.08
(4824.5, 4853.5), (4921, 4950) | 1.06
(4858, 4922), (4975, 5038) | 1.02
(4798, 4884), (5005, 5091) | 1.07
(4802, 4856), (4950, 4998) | 1.03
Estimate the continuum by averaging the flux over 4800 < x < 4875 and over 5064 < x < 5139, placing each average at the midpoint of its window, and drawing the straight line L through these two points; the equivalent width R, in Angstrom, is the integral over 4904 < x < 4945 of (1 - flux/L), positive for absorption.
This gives -1.47 Angstrom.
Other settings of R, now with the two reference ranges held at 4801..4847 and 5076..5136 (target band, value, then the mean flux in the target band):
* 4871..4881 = 0.8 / 2.02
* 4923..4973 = -1.6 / 2.22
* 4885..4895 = 0.9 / 1.98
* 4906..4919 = 0.2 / 2.14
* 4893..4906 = -0.5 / 2.26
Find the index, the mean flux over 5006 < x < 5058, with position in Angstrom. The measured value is 2.05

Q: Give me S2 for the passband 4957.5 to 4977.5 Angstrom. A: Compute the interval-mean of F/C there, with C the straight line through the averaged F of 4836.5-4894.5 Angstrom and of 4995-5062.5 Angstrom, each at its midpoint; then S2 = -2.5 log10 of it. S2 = -0.08 mag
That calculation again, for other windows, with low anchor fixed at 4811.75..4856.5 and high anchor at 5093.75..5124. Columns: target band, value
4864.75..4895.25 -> 0.08 mag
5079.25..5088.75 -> 0.04 mag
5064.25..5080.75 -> 0.04 mag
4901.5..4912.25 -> -0.01 mag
